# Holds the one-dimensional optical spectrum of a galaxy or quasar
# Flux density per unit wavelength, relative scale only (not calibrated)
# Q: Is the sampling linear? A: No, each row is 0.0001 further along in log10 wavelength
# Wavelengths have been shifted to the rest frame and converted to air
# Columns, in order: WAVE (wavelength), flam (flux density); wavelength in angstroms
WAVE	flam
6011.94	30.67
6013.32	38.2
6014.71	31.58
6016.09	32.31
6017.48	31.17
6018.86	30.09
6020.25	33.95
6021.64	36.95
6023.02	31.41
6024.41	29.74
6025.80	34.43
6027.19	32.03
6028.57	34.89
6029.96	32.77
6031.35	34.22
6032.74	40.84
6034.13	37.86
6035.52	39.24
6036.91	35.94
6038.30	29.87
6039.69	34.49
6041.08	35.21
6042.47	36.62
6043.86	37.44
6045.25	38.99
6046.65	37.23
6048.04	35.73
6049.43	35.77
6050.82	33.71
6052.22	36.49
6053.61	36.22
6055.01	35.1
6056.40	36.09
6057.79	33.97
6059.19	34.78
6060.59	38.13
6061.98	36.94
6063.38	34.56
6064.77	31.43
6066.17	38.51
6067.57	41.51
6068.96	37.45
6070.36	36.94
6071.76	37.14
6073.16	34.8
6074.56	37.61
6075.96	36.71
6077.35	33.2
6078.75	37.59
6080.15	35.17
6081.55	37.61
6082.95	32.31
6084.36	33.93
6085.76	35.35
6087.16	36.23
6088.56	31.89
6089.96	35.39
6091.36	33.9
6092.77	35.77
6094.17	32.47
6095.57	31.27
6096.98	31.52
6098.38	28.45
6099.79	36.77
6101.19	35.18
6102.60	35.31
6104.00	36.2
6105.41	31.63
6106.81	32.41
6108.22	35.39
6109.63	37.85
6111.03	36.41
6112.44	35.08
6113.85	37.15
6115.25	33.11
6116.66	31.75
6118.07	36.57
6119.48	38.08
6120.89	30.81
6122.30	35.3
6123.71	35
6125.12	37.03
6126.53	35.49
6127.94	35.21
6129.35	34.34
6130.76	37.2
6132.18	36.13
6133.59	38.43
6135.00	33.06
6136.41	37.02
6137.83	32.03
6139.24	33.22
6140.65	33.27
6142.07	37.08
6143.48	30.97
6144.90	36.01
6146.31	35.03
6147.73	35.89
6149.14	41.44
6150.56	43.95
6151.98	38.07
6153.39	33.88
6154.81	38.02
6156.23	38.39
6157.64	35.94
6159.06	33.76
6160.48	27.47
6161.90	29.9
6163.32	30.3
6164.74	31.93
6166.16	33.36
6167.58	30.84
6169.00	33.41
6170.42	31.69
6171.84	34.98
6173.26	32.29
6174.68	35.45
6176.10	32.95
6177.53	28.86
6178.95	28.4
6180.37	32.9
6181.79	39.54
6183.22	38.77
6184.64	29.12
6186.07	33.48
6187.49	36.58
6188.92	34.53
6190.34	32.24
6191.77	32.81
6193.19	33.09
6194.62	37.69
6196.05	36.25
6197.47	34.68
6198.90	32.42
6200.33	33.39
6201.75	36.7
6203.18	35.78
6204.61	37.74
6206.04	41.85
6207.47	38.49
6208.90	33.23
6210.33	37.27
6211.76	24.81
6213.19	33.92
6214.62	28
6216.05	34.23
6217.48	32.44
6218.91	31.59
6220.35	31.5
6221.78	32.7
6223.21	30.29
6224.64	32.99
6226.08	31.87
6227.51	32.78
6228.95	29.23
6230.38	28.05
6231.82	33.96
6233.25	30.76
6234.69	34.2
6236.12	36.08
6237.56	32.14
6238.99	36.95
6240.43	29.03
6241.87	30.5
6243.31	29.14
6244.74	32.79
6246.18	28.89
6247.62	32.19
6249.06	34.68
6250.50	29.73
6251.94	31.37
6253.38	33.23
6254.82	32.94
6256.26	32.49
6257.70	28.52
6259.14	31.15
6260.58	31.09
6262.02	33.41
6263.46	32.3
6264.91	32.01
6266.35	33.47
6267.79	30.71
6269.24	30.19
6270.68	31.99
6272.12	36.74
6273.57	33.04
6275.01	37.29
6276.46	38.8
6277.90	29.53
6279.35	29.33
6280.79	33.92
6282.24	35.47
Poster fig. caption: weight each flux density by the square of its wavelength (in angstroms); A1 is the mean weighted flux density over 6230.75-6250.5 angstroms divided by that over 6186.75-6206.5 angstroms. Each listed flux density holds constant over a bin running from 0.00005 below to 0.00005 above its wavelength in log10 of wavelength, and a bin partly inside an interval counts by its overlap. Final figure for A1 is 0.93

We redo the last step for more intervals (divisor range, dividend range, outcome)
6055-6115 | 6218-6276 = 0.96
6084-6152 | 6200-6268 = 0.97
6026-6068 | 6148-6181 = 0.98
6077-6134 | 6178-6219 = 1.01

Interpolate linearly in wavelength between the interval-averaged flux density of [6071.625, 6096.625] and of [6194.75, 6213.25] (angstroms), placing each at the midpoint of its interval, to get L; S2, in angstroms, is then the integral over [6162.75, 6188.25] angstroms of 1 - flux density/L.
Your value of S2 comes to 1.5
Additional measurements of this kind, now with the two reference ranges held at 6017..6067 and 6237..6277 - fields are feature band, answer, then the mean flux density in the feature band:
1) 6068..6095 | -0.6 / 35.4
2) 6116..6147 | -0.9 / 35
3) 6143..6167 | -0.9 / 35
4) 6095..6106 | 0.3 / 33.3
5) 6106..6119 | -0.3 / 35.1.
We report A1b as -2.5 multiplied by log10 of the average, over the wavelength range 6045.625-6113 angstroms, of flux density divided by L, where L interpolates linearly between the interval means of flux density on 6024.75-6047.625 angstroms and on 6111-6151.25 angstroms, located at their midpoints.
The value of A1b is 0.01 mag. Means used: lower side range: 35.7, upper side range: 35.6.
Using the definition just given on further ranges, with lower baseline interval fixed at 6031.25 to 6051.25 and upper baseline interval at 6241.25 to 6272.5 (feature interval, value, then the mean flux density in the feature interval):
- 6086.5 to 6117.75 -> 0.03 mag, 34.2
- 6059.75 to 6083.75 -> -0.02 mag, 36.3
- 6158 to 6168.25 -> 0.08 mag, 31.2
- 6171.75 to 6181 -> 0.05 mag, 32.1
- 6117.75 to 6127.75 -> -0.03 mag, 35.4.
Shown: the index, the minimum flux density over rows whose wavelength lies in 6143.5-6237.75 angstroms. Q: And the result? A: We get 24.81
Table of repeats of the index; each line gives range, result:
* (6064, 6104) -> 28.45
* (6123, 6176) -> 27.47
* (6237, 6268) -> 28.52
